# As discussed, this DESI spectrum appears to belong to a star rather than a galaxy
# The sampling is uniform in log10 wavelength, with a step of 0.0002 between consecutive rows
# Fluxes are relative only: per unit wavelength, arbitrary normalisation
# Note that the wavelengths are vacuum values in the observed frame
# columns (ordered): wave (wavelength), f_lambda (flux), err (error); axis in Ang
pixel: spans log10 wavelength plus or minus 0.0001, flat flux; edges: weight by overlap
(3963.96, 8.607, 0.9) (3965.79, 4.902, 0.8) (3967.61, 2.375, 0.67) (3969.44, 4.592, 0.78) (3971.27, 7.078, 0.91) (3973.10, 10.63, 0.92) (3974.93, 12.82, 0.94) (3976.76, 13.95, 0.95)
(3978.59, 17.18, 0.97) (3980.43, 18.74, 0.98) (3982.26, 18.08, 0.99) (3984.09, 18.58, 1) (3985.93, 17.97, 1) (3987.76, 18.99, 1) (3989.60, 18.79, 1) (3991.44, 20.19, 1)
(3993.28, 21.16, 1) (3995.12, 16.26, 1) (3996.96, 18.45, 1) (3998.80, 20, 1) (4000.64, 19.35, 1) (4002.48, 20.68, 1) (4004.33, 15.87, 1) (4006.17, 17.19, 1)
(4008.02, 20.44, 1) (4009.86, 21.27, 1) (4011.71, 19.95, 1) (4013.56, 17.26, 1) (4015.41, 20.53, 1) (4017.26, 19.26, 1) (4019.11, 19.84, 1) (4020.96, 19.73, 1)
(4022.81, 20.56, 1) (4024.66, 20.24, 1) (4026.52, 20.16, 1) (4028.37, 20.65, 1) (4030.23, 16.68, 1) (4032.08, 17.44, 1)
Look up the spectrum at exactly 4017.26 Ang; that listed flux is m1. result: 19.26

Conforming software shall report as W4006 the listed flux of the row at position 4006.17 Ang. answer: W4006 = 17.19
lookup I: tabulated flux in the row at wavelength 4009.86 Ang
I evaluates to 21.27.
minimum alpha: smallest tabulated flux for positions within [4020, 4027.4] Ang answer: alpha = 19.73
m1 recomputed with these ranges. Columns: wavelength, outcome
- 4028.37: 20.65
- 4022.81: 20.56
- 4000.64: 19.35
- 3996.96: 18.45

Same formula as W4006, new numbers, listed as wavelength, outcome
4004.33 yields 15.87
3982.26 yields 18.08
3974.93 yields 12.82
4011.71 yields 19.95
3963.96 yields 8.607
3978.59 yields 17.18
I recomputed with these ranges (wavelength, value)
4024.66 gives 20.24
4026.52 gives 20.16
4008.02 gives 20.44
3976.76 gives 13.95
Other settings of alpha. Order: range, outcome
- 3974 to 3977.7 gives 12.82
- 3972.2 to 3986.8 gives 10.63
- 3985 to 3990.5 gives 17.97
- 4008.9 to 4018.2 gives 17.26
